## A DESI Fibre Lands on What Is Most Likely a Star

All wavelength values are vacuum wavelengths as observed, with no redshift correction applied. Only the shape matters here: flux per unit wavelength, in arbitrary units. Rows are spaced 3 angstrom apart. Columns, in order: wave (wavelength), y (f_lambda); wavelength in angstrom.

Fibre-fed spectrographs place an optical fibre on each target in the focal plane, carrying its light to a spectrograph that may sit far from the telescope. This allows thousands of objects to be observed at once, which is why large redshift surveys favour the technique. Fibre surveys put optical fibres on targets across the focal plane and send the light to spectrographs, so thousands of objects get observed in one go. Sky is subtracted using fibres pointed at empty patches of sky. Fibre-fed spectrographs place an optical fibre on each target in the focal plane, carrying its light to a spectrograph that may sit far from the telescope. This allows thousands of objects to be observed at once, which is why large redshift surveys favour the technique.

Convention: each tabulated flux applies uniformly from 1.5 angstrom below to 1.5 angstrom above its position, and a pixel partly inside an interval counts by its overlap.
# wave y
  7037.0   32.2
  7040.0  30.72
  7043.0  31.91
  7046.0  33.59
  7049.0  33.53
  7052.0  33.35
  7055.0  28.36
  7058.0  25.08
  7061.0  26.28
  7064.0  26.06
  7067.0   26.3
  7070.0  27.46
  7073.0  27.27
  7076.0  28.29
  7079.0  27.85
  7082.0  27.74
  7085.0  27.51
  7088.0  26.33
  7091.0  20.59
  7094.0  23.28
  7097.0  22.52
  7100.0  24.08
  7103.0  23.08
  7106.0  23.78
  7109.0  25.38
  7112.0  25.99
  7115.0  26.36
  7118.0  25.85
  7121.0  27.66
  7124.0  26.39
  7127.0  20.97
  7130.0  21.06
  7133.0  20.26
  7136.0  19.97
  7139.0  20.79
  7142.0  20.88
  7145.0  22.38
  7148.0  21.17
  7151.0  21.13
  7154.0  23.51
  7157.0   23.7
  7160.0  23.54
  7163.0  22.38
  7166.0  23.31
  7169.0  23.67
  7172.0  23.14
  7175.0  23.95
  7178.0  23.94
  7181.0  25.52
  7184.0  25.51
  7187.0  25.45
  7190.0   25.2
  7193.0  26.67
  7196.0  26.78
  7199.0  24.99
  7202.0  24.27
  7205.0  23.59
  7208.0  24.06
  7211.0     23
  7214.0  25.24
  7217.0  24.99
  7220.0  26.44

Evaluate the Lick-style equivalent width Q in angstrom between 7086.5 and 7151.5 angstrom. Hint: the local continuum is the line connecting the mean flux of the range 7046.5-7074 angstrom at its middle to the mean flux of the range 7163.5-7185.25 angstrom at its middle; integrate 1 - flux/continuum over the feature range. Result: 7.4 angstrom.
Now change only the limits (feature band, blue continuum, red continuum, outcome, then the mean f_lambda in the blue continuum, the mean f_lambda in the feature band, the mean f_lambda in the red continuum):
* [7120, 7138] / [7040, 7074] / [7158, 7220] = 2.77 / 29.1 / 22.5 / 24.5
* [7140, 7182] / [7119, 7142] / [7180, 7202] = 1.91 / 22.4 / 23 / 25.6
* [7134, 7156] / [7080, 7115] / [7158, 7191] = 2.63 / 24.7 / 21.4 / 24.1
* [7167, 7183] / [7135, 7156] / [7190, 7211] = -0.50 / 21.5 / 24.1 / 24.9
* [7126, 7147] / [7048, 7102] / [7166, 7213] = 3.83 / 26.7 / 20.9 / 24.6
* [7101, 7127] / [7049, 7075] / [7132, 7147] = -2.38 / 27.9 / 25.3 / 20.9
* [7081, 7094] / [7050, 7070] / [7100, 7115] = 0.39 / 27.7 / 25.2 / 24.7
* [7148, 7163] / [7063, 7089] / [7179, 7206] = 1.86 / 27.2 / 22.7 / 25.3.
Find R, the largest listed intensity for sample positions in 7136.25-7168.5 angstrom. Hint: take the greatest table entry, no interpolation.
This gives 23.7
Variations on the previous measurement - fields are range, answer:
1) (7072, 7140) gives 28.29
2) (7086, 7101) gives 26.33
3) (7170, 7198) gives 26.78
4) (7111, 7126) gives 27.66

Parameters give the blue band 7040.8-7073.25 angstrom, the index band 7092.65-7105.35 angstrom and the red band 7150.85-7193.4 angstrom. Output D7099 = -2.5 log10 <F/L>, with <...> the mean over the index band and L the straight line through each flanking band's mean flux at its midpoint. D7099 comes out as 0.17 mag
